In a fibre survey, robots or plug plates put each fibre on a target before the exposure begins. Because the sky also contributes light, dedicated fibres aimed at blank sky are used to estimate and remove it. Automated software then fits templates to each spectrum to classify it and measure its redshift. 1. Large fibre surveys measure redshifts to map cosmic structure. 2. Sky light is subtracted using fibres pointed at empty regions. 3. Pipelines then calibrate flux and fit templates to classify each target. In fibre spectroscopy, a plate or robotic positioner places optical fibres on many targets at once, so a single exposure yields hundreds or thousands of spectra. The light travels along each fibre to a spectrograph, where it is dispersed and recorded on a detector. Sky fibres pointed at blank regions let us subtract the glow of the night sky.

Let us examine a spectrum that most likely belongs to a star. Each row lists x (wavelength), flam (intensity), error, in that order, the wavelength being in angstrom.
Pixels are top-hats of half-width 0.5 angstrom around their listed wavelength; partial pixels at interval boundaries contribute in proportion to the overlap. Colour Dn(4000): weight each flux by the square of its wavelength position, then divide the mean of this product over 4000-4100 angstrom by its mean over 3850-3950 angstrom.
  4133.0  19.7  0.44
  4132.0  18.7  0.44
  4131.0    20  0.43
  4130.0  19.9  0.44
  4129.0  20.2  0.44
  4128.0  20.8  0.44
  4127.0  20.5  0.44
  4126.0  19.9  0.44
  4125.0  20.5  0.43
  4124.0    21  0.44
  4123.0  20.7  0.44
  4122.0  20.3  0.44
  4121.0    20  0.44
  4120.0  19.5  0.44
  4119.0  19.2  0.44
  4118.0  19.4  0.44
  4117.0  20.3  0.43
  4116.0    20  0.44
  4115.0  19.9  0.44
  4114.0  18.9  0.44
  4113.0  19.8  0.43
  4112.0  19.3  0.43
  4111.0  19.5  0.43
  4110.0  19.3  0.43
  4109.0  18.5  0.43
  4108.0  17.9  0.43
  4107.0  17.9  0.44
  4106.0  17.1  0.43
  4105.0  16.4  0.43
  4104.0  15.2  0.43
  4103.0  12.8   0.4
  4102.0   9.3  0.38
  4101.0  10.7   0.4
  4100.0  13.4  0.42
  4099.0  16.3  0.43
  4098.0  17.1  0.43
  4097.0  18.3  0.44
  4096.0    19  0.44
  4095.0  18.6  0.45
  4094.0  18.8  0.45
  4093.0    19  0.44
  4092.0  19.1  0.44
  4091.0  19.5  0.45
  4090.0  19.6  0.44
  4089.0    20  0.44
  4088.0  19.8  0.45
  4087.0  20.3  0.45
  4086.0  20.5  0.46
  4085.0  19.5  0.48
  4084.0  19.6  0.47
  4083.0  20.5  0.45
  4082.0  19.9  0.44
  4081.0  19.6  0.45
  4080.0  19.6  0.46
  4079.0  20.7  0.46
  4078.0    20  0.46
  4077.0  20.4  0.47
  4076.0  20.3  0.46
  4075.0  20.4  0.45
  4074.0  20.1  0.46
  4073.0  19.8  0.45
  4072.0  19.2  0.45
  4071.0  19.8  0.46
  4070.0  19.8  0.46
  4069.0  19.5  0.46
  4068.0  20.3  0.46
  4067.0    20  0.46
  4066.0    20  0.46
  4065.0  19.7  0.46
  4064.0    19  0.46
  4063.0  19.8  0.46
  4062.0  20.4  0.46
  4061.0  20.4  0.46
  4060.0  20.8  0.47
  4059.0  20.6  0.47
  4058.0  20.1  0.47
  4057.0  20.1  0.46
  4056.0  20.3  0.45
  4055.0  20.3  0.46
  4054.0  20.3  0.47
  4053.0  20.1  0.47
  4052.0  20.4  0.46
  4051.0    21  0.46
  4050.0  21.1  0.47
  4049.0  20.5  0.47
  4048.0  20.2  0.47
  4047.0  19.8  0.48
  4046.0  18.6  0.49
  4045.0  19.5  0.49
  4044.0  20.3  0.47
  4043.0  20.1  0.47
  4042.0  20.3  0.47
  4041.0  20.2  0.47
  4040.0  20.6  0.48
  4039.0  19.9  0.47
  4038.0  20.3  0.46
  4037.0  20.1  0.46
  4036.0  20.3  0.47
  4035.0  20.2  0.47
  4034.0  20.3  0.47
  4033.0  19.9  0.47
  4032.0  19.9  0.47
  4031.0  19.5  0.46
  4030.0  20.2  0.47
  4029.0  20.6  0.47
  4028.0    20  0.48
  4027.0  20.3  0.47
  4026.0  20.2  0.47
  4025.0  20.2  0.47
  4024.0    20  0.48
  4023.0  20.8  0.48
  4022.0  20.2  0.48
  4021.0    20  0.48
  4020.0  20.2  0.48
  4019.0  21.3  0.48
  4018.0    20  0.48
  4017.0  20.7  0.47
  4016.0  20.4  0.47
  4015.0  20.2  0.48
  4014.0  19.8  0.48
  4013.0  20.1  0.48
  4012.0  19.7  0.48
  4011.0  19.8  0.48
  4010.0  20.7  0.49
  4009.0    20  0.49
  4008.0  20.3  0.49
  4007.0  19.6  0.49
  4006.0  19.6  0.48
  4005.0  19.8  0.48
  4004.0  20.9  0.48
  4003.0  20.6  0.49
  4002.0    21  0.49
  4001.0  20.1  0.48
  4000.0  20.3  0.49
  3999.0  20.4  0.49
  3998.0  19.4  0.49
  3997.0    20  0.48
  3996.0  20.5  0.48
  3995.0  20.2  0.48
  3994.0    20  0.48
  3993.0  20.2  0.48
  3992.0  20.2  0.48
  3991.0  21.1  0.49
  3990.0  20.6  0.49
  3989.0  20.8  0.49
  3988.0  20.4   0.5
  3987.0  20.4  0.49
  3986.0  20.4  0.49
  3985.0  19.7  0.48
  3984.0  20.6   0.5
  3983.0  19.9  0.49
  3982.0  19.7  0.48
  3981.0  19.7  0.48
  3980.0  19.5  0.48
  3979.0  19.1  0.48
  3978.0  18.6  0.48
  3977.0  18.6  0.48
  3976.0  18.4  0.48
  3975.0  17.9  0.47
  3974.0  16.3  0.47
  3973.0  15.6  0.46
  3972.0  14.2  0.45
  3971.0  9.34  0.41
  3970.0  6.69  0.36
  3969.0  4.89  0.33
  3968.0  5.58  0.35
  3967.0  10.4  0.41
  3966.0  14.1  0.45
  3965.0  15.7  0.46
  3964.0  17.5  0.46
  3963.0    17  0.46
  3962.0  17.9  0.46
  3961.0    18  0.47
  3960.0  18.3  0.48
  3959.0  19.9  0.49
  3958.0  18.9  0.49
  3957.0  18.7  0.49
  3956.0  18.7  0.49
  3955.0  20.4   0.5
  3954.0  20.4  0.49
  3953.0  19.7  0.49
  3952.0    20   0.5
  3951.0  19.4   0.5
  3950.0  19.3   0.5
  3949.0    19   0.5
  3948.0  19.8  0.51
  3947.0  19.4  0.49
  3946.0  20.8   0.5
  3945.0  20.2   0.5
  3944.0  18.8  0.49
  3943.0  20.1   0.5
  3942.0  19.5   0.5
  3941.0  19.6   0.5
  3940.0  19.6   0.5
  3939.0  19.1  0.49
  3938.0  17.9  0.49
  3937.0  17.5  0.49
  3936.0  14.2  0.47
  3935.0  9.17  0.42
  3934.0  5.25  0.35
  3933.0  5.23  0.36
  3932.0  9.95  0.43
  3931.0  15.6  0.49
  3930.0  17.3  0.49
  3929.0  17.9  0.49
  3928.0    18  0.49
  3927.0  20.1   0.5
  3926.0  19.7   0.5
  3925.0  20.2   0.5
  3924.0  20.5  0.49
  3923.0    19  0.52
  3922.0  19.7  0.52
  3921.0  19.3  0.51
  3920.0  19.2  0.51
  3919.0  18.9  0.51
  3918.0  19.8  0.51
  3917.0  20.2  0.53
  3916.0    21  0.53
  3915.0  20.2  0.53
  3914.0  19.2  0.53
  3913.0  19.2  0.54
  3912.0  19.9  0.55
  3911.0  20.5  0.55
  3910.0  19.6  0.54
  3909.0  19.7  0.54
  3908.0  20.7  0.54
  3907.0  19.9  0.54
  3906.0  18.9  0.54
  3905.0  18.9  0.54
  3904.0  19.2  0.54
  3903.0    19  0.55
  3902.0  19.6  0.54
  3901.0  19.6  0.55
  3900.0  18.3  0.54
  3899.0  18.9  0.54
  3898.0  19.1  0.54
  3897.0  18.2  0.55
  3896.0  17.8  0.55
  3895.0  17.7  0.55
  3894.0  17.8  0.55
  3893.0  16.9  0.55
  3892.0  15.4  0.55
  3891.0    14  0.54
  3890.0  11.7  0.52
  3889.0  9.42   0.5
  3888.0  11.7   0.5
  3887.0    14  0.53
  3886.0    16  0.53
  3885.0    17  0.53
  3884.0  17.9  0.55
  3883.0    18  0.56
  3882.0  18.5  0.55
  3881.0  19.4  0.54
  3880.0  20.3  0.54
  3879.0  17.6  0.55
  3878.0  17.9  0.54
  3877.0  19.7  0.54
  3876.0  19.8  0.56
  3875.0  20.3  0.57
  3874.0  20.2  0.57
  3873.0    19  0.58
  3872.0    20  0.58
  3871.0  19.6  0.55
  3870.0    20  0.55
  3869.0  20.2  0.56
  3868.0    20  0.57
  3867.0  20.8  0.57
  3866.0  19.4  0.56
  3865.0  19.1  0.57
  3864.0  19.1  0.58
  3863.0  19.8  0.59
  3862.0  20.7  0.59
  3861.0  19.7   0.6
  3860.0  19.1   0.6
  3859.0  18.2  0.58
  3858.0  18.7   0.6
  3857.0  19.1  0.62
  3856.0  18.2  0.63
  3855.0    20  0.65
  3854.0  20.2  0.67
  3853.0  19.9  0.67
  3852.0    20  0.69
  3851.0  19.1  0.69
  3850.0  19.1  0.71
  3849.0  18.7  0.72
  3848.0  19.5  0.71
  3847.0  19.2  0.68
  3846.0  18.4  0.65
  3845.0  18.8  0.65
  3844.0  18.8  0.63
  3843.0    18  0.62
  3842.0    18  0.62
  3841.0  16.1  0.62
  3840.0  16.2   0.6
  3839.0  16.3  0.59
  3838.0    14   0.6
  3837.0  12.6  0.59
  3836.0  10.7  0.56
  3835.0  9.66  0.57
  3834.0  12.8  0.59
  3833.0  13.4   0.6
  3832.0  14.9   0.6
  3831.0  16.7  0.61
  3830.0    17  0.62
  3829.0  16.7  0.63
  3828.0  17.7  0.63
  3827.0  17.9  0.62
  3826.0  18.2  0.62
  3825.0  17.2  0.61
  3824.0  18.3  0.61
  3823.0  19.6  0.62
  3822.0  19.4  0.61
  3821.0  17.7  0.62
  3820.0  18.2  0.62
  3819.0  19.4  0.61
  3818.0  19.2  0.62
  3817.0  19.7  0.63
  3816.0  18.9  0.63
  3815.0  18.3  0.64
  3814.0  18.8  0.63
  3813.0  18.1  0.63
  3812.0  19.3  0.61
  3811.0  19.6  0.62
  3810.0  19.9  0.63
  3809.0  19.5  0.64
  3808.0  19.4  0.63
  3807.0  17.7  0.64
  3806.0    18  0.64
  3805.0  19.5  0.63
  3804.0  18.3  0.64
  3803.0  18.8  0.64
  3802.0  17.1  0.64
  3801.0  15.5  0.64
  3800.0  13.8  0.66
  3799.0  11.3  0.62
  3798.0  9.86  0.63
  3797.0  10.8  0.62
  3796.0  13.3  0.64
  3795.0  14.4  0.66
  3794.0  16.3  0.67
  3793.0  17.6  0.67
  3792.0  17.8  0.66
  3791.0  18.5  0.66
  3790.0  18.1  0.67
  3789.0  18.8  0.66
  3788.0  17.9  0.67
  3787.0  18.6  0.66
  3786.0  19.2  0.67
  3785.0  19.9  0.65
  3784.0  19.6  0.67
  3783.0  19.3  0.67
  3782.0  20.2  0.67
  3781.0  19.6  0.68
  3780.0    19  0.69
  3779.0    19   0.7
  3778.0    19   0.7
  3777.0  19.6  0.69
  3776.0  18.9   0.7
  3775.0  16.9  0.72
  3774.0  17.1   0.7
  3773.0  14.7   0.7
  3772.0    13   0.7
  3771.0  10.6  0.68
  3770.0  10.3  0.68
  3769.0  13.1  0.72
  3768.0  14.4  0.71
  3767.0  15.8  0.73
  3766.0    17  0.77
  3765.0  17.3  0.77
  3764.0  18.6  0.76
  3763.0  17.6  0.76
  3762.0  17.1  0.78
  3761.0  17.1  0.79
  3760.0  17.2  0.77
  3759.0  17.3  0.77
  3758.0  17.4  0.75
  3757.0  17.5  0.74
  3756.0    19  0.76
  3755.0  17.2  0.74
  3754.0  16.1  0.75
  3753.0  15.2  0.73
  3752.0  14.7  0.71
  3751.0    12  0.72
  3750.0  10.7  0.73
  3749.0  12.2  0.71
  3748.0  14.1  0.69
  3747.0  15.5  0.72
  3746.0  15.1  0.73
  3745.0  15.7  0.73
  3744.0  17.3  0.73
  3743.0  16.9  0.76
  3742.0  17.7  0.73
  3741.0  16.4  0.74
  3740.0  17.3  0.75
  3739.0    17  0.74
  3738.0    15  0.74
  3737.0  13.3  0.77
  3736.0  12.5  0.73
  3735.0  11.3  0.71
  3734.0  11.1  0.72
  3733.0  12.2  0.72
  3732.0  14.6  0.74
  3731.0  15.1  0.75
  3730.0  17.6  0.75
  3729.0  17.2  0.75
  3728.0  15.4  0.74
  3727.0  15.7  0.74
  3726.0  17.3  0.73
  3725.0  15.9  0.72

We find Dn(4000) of 1.18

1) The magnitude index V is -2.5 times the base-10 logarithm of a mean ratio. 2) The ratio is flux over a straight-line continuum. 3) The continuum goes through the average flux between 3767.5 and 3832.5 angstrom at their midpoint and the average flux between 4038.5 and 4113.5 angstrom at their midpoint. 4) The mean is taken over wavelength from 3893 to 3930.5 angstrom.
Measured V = -0.07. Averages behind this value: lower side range 17.3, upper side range 19.2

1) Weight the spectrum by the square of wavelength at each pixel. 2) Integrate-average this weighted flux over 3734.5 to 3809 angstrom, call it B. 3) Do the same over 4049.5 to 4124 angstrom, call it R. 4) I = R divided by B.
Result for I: 1.4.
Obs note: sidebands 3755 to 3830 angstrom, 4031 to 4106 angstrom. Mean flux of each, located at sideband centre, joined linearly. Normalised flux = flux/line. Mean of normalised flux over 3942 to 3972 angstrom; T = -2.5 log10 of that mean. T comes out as 0.10 mag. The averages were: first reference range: 17.4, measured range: 16.9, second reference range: 19.3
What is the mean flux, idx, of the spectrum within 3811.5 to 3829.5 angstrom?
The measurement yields 18.5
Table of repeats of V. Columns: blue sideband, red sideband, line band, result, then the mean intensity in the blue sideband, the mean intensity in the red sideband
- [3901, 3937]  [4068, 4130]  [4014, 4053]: -0.09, 17.9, 18.9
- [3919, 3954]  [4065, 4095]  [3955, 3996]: 0.05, 17.7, 19.8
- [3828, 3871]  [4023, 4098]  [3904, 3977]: 0.08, 17.8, 20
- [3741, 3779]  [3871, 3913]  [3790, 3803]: 0.10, 15.9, 18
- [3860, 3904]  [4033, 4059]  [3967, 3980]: 0.36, 18.1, 20.2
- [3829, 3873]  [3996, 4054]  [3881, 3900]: 0.14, 17.9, 20.2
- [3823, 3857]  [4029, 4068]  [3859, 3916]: -0.04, 17.1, 20.1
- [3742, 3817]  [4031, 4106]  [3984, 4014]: -0.09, 16.8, 19.3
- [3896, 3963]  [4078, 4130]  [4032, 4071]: -0.08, 18.5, 18.7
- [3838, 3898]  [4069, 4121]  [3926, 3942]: 0.19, 18.2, 18.6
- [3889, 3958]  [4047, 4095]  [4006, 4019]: -0.05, 18.1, 20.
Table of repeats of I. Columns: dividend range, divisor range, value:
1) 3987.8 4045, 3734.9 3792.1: 1.40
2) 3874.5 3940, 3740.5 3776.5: 1.21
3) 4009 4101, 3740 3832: 1.34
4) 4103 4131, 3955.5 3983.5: 1.29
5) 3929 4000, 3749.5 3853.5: 1.12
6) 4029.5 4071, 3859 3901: 1.21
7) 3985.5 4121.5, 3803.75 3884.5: 1.19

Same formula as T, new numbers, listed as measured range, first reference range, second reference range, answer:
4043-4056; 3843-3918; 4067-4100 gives -0.05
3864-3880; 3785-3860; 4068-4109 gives -0.12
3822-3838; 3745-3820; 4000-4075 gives 0.12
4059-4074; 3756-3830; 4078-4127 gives -0.08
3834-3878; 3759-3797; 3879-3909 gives -0.07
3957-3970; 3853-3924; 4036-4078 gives 0.30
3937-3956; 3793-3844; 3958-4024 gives -0.09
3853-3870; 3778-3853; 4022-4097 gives -0.10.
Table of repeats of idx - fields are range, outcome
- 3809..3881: 18.3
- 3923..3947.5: 16.9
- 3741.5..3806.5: 16.4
